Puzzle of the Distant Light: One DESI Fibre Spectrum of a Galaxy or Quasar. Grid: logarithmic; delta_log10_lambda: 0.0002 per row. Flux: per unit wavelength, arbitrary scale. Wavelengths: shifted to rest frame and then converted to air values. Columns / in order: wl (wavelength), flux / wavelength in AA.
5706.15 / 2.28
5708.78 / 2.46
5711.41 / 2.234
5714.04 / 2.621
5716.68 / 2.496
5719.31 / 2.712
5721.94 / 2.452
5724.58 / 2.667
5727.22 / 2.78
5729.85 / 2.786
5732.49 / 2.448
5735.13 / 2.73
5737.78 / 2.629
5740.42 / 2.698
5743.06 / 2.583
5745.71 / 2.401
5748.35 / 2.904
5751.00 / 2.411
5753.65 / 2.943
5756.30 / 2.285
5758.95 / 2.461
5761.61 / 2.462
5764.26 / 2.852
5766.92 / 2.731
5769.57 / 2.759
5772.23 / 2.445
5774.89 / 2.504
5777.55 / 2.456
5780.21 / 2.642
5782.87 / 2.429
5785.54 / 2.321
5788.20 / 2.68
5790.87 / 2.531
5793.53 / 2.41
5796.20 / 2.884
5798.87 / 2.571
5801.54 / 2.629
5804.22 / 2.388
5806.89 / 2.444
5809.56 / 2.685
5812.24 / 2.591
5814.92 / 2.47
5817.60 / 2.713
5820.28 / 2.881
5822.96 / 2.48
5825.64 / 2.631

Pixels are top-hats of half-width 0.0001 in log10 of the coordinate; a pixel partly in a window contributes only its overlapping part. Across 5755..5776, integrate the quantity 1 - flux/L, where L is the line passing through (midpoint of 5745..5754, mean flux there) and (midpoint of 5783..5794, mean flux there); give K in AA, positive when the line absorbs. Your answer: 0.2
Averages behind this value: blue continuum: 2.65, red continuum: 2.49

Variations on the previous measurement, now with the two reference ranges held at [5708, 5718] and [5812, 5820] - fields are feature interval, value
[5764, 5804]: -0.1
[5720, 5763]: -1.8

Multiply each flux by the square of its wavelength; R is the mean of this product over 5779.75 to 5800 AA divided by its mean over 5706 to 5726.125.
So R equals 1.05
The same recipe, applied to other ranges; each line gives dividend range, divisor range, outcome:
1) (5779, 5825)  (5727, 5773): 1.00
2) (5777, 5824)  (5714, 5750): 1.00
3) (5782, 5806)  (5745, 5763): 1.01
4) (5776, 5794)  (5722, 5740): 0.96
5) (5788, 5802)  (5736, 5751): 1.01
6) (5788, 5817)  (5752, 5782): 1.00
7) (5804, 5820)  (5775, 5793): 1.04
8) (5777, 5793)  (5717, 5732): 0.96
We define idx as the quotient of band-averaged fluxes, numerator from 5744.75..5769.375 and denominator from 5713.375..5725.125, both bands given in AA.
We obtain 1.01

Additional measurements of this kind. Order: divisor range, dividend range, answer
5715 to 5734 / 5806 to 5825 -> 1.00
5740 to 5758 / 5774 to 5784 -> 0.97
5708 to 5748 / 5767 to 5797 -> 0.99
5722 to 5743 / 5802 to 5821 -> 0.97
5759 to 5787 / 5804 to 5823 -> 1.02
